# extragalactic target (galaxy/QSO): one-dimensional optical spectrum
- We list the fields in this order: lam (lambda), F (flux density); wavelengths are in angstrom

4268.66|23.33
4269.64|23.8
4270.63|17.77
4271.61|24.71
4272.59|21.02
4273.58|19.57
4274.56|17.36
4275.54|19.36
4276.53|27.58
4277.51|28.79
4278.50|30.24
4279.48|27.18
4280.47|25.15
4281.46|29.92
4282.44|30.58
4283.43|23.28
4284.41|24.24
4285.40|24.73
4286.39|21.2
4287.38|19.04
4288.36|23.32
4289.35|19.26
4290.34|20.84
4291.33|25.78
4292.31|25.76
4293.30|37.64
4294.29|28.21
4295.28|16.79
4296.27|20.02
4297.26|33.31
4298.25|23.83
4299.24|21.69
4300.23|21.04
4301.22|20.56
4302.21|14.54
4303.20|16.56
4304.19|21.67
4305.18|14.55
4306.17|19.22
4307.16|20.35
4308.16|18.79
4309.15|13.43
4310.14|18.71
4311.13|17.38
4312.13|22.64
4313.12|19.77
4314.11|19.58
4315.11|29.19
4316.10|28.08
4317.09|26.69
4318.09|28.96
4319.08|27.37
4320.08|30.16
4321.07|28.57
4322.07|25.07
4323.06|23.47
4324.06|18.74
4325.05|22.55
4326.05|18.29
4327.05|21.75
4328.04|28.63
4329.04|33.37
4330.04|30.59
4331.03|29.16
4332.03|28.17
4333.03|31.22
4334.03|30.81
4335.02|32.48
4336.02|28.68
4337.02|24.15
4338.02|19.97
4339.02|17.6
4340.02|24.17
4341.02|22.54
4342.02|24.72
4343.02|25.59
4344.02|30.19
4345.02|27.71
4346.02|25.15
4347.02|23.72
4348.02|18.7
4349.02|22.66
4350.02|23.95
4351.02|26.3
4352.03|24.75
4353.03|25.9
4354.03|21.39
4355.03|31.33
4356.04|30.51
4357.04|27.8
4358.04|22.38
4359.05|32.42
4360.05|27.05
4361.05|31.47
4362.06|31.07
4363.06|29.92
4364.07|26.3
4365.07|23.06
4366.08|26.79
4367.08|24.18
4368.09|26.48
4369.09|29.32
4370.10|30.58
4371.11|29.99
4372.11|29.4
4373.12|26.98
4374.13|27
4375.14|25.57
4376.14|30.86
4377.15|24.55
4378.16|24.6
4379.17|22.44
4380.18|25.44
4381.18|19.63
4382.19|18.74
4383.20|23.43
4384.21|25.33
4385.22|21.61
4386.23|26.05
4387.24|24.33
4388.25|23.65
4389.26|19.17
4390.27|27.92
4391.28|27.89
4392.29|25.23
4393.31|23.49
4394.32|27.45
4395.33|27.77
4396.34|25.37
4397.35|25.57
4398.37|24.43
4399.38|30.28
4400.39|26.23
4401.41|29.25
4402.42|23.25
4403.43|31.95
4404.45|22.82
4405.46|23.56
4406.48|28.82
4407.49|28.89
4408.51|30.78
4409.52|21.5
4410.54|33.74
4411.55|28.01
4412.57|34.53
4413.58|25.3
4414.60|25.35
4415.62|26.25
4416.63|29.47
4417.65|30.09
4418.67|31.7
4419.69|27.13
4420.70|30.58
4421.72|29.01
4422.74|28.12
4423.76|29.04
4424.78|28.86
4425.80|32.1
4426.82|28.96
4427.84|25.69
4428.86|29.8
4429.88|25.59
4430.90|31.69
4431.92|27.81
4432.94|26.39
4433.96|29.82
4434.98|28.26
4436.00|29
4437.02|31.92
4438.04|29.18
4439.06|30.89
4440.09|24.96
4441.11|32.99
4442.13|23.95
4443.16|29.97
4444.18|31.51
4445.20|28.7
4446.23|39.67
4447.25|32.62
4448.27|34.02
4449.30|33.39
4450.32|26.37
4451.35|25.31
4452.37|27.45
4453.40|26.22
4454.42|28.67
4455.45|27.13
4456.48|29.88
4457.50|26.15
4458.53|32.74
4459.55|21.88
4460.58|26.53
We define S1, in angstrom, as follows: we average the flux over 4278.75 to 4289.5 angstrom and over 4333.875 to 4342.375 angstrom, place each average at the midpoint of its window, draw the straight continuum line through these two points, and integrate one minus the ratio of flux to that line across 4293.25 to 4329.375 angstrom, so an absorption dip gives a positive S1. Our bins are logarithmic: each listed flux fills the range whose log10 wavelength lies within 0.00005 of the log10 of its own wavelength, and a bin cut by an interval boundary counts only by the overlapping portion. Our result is 2.8 angstrom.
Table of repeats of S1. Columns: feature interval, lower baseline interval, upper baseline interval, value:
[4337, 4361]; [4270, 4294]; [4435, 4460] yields 1.1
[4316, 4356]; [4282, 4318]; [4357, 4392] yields -2.9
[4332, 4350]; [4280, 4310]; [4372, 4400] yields -1.2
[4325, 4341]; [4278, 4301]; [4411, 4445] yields -0.1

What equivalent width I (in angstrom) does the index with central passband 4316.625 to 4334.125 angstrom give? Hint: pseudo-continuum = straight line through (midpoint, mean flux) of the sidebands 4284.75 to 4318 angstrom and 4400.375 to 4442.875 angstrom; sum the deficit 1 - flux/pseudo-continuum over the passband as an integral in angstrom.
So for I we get -2.6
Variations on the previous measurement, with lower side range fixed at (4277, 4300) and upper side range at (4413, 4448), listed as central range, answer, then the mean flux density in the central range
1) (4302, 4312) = 3.08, 17.8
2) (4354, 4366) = -0.39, 28.1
